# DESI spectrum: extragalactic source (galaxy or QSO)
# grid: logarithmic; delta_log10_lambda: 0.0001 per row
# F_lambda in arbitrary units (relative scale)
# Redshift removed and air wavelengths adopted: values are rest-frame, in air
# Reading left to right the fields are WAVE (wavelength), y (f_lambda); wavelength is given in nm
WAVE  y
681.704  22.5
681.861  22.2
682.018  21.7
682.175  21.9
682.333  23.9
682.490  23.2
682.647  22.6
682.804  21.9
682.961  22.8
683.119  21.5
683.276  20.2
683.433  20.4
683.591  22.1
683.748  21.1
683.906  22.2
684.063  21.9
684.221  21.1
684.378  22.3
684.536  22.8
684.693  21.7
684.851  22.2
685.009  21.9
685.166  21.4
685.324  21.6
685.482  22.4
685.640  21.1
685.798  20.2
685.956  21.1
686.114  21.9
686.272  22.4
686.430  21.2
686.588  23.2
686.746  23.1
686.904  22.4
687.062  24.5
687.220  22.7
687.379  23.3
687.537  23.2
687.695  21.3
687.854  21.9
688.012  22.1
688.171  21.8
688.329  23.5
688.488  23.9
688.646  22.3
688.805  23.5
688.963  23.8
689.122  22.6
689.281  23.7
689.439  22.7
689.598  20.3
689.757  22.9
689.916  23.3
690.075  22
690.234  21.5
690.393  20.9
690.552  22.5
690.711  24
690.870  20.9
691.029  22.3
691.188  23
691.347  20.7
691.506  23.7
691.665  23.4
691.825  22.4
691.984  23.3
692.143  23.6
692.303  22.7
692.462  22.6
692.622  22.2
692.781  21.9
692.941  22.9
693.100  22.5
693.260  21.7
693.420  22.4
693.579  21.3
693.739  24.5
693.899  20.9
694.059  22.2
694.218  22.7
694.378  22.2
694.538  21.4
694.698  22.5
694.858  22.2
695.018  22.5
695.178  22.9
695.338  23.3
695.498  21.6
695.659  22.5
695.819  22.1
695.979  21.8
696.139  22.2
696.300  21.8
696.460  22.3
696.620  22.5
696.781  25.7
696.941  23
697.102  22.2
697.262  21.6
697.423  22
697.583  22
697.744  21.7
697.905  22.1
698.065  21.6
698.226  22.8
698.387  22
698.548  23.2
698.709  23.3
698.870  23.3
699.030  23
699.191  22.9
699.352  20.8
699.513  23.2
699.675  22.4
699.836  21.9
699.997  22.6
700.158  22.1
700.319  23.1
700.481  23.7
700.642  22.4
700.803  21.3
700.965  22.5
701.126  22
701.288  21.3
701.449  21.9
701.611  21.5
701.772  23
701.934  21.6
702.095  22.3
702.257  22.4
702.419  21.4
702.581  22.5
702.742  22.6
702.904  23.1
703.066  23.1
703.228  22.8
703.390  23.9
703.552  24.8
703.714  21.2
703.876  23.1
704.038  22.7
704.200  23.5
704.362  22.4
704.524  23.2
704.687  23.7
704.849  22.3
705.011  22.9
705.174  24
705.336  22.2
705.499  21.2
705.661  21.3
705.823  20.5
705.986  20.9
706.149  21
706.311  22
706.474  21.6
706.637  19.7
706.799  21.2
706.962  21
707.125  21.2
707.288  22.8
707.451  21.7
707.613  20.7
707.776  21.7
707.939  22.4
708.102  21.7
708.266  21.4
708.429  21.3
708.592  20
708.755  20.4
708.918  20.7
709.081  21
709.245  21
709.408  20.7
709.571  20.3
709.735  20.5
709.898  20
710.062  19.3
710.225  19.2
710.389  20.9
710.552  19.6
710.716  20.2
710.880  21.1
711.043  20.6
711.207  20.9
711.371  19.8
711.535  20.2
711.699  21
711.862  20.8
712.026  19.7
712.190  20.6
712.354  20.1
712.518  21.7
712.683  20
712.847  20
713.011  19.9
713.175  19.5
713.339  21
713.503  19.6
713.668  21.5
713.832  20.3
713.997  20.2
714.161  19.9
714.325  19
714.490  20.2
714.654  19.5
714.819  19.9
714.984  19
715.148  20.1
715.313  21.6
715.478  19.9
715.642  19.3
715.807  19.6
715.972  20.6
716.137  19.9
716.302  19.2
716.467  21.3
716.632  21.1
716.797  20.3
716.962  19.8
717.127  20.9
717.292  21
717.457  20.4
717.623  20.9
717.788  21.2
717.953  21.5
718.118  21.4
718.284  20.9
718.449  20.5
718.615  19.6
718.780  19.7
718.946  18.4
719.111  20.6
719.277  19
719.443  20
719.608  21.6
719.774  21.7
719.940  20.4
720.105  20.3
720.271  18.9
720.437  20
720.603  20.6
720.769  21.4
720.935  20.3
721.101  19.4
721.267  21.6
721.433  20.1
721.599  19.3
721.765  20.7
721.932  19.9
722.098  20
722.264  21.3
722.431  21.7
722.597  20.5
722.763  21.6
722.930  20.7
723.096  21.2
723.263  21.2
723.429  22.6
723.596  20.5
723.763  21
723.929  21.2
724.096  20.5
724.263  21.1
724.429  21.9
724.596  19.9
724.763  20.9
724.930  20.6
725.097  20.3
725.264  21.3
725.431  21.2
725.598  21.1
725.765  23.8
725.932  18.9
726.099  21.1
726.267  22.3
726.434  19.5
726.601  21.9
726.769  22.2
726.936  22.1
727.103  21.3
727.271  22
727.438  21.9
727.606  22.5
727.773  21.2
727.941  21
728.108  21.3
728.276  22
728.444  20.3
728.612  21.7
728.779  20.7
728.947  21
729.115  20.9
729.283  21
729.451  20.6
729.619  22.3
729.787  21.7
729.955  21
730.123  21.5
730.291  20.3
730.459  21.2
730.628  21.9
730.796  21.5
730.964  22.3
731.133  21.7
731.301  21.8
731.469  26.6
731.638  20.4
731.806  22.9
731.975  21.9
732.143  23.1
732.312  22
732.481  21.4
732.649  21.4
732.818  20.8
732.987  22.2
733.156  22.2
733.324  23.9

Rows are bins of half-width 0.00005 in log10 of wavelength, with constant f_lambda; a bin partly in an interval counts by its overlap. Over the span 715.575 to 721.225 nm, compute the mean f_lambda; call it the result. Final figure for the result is 20.4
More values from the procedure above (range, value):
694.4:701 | 22.4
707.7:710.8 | 20.6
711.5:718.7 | 20.3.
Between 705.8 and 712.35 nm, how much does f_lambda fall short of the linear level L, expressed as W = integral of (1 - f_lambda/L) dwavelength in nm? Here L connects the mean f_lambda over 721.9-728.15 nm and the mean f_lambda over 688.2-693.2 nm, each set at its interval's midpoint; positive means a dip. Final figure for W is 0.33 nm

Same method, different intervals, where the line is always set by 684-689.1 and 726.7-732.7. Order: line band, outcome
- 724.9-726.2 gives 0.04 nm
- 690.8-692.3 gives -0.02 nm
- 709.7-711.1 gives 0.12 nm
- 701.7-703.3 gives -0.03 nm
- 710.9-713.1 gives 0.15 nm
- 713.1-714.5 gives 0.11 nm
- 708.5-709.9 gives 0.09 nm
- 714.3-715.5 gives 0.11 nm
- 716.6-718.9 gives 0.13 nm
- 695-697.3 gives -0.04 nm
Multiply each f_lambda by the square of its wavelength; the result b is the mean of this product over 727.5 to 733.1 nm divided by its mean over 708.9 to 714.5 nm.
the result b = 1.1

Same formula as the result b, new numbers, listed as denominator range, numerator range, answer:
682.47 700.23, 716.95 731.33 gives 1.03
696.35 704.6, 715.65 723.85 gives 0.96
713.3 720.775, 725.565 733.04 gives 1.10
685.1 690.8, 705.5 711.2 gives 0.99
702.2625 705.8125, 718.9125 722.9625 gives 0.94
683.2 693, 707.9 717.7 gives 0.98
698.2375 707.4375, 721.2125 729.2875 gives 1.01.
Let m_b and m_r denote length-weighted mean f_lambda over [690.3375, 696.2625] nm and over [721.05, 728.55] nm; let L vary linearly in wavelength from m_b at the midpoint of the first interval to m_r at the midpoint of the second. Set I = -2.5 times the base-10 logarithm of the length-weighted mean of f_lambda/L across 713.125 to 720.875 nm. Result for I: 0.06 mag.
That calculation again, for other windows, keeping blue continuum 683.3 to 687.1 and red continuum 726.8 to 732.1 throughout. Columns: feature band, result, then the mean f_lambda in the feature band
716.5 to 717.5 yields 0.06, 20.6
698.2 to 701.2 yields -0.04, 22.5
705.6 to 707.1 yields 0.04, 21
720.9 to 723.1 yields 0.06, 20.6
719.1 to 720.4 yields 0.07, 20.3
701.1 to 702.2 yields -0.01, 21.9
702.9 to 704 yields -0.06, 23.1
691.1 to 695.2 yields -0.03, 22.5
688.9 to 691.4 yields -0.02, 22.3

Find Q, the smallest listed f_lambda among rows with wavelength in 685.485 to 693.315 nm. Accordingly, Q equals 20.2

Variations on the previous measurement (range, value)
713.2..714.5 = 19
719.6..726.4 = 18.9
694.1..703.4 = 20.8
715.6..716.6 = 19.2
